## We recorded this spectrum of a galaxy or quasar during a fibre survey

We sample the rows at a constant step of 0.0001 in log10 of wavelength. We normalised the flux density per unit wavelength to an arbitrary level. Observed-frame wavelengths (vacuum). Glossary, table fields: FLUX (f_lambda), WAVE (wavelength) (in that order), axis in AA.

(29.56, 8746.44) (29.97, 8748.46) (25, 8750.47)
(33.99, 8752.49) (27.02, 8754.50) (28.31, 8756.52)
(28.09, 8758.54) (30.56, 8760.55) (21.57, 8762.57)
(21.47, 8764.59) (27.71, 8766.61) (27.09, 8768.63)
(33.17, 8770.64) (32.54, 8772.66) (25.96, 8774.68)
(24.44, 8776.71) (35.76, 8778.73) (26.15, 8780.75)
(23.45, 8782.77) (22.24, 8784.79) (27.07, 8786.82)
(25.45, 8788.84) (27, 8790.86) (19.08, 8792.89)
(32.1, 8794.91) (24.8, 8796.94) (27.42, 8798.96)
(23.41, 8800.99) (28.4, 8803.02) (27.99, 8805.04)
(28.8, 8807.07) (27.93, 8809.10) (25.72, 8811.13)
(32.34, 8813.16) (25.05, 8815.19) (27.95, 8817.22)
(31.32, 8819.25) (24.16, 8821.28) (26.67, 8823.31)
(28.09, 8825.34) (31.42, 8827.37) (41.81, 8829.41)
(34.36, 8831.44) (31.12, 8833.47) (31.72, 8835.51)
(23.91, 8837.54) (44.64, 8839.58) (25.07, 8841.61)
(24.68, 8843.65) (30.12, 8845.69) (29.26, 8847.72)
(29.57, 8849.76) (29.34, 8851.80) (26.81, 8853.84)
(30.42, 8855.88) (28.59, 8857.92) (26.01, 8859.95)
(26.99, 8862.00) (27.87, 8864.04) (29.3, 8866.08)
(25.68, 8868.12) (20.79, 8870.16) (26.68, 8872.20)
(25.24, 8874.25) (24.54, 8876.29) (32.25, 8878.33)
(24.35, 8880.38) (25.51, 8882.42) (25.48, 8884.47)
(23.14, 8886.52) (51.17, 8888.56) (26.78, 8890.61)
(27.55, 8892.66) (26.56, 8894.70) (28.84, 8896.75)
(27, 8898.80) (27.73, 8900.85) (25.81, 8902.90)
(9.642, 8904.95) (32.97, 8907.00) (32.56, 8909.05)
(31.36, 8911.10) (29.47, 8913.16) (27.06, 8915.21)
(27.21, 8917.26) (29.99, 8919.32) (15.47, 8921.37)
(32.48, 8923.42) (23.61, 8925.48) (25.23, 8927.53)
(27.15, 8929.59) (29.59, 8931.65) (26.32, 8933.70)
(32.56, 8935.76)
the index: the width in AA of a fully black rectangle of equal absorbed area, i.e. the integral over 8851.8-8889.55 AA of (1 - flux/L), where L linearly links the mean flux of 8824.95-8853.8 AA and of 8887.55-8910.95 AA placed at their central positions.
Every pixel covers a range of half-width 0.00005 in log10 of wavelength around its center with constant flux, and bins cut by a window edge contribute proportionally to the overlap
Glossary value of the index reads 2.55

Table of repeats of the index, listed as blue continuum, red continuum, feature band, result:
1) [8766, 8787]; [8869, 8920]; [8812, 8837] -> -2.4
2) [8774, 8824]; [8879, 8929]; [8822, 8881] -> -3.8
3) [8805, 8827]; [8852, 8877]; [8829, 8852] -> -3.2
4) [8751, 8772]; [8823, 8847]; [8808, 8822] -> 1.1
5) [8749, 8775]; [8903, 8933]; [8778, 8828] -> 0.9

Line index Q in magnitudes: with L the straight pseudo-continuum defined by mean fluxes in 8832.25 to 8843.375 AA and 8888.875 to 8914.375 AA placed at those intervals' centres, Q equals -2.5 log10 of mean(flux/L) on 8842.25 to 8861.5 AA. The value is 0.08 mag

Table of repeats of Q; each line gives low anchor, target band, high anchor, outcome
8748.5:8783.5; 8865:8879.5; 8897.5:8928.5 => 0.02 mag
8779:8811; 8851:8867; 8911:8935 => -0.06 mag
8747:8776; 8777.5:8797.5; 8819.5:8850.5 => 0.10 mag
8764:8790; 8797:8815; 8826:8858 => 0.05 mag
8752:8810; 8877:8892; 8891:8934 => -0.10 mag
